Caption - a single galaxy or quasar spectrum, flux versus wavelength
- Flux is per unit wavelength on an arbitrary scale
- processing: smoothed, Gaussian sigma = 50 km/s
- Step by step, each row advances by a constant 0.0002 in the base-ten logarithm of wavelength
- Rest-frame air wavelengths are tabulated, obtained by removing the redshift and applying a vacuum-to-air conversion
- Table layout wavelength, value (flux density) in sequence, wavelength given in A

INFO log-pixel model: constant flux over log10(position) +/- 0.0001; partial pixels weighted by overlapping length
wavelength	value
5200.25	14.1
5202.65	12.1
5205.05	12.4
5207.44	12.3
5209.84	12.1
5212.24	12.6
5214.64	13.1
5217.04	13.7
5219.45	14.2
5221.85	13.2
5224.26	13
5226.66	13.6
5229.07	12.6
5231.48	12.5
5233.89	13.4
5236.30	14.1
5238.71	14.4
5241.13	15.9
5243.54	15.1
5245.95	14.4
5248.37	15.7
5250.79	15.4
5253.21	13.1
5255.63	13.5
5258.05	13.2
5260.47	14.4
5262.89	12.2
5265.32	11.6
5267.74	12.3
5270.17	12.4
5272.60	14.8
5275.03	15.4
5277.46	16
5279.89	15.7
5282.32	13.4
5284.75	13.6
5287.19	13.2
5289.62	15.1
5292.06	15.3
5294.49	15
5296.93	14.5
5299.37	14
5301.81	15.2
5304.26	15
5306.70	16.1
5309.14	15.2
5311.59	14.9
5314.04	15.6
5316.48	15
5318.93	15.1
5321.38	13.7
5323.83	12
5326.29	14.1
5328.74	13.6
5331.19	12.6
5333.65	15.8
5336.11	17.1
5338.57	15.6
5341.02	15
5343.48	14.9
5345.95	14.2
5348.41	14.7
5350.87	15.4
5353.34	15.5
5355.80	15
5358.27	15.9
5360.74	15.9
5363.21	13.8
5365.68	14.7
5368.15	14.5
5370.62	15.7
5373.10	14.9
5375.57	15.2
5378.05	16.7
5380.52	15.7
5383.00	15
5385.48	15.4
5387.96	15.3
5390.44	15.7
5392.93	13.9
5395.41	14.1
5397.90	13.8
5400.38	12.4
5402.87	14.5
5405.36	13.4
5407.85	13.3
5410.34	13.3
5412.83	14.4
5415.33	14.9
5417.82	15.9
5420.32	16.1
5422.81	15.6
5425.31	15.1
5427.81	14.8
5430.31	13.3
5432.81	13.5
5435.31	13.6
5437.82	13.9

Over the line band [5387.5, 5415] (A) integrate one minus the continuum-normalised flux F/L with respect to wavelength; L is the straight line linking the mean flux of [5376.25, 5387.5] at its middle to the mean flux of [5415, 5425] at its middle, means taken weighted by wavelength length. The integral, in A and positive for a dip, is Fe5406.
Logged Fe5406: 2.9 A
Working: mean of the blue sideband 15.6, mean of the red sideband 15.6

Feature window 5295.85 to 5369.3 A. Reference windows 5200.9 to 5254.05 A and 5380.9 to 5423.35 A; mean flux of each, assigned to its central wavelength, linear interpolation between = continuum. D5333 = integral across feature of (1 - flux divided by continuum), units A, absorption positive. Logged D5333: -3.4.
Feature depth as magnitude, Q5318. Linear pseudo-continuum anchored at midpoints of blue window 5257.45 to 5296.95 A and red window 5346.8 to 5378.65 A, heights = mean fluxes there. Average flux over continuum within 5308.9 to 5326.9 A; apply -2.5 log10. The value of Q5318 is 0.01 mag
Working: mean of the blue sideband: 14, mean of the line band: 14.4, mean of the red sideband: 15.2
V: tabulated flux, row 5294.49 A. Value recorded 15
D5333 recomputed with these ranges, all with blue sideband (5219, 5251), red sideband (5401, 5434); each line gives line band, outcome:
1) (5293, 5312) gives -1.1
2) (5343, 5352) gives -0.3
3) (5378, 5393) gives -1.1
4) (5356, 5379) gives -1.4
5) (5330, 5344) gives -0.9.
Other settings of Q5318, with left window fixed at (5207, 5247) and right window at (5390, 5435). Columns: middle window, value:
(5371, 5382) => -0.11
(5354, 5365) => -0.08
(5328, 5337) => -0.06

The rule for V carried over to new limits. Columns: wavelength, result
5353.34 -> 15.5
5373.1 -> 14.9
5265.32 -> 11.6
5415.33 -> 14.9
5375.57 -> 15.2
